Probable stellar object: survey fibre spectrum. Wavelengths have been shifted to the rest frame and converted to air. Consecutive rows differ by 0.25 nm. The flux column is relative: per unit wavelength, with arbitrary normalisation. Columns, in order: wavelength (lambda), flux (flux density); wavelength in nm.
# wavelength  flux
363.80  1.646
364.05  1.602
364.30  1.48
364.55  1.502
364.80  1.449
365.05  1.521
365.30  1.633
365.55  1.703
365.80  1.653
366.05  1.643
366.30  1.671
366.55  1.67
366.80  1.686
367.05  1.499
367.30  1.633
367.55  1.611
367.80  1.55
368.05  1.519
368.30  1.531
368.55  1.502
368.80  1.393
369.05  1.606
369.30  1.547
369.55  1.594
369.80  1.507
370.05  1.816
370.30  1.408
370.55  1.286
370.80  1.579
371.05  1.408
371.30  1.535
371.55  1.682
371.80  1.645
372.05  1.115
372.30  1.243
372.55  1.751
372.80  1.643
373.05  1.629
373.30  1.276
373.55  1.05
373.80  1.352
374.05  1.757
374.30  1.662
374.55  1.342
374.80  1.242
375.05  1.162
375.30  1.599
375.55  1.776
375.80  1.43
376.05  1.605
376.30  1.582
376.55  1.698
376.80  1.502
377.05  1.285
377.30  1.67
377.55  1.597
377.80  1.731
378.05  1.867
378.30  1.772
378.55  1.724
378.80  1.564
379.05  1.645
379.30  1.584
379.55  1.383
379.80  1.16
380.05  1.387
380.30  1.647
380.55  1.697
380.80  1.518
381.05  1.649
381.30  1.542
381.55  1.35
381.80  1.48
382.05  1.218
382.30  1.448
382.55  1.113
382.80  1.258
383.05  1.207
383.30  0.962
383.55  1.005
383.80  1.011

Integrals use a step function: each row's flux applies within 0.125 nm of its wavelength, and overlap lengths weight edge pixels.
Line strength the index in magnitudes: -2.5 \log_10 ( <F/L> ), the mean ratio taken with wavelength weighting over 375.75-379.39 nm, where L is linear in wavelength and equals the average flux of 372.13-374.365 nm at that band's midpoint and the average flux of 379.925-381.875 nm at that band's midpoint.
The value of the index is -0.079 mag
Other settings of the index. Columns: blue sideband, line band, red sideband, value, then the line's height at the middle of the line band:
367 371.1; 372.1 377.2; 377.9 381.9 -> 0.052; 1.55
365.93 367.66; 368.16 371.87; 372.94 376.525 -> 0.021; 1.56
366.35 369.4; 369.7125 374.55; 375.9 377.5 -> 0.052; 1.56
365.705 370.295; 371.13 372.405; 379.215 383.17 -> 0.066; 1.54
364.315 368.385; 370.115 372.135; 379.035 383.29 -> 0.041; 1.53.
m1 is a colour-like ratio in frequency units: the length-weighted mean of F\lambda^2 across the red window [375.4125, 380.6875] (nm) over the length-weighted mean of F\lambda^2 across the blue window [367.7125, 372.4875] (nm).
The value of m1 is 1.1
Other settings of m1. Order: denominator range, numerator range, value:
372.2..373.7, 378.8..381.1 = 1.10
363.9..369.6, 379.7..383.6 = 0.94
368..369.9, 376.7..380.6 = 1.09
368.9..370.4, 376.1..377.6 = 1.02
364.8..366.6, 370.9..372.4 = 0.92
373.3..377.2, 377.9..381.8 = 1.09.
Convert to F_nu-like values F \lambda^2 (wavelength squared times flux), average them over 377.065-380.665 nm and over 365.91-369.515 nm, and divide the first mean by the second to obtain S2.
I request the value 1.07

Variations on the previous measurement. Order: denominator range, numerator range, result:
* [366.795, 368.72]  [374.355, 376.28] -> 0.98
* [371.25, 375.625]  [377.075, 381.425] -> 1.12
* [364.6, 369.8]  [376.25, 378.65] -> 1.10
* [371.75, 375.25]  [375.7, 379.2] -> 1.17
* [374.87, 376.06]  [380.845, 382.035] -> 1.02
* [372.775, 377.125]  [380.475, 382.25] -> 1.04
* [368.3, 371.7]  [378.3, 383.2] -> 1.01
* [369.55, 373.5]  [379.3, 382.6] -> 1.01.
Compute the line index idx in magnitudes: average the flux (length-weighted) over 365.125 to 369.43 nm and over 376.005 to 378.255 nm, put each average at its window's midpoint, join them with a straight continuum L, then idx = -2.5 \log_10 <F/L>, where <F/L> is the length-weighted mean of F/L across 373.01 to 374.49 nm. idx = 0.12 mag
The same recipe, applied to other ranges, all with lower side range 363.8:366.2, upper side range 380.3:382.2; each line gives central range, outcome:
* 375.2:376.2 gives -0.05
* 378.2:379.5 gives -0.09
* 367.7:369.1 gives 0.04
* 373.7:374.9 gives 0.04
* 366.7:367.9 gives -0.02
